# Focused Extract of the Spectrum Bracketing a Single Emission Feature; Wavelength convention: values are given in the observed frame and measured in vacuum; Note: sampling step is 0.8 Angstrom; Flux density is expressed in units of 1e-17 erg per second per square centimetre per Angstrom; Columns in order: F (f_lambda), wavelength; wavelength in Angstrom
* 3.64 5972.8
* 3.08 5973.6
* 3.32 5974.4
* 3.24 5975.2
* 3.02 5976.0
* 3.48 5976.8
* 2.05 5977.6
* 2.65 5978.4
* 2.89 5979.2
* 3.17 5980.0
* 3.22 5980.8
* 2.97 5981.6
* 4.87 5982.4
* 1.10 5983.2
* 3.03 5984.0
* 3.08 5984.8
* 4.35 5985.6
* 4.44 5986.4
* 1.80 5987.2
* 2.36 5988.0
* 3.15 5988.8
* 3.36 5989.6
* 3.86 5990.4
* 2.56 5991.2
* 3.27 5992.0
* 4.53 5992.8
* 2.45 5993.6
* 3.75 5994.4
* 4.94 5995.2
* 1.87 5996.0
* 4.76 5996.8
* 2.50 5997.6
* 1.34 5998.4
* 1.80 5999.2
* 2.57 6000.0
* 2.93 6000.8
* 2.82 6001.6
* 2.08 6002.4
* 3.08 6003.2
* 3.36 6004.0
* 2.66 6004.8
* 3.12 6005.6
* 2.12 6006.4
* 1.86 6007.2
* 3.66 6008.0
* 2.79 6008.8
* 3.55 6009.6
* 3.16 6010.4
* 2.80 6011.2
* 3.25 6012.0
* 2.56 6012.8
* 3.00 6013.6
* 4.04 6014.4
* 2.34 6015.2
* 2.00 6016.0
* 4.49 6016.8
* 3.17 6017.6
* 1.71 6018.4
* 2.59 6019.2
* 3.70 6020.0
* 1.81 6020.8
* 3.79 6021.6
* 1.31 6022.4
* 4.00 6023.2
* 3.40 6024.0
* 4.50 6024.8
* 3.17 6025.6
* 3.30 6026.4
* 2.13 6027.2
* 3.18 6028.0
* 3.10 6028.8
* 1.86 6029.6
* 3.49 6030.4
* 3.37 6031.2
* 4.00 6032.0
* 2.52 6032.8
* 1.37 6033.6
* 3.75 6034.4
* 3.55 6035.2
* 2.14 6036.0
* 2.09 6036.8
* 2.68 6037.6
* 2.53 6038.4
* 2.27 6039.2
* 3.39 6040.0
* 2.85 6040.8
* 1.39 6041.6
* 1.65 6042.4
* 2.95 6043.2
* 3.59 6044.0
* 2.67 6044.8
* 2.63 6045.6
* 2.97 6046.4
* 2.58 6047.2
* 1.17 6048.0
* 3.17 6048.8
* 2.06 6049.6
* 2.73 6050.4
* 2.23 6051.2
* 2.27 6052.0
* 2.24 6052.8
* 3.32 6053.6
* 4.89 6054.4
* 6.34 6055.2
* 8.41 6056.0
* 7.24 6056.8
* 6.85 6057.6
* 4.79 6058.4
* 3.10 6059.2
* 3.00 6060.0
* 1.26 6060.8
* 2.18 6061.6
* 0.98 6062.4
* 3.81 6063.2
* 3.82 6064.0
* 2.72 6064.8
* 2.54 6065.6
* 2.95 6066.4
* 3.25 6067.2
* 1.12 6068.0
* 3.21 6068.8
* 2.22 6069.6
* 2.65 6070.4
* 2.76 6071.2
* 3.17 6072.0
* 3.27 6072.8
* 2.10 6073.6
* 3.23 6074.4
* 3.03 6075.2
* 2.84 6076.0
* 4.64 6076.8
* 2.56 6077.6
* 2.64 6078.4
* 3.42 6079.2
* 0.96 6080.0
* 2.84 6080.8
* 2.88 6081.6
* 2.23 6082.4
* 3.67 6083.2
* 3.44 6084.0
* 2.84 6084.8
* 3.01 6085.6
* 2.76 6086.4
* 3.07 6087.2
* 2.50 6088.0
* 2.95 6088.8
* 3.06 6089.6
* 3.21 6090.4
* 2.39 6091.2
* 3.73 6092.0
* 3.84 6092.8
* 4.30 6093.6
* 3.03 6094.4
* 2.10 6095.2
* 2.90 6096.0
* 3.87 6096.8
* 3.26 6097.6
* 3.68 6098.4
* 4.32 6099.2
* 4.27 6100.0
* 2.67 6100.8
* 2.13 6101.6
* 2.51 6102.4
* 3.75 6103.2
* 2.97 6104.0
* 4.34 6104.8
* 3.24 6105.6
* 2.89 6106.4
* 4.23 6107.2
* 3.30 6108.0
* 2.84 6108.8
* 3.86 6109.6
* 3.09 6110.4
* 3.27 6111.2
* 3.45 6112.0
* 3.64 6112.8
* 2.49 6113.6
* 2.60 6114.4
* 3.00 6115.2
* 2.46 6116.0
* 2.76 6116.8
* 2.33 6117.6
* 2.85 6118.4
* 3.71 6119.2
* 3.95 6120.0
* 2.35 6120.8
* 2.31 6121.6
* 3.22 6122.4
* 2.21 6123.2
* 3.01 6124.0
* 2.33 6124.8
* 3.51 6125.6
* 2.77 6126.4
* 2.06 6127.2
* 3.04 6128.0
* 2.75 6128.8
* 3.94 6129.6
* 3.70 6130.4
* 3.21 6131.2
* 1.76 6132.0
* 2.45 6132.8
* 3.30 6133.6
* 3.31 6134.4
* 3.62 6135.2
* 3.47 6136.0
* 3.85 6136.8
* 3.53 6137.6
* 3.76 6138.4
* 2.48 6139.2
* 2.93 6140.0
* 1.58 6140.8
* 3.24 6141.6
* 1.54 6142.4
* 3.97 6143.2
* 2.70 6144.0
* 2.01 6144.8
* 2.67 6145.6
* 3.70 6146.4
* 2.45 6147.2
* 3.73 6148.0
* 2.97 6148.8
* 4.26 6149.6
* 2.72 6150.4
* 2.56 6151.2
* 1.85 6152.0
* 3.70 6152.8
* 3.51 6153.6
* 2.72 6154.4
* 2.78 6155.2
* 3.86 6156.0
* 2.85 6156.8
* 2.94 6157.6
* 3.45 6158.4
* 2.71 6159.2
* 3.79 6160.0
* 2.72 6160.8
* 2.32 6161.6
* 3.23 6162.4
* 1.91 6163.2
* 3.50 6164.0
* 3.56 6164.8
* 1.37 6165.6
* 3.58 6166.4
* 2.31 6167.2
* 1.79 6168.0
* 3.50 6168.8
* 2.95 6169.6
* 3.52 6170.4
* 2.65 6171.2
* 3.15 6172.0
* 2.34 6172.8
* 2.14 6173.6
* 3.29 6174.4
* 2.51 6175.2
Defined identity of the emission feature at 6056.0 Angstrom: Hgamma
